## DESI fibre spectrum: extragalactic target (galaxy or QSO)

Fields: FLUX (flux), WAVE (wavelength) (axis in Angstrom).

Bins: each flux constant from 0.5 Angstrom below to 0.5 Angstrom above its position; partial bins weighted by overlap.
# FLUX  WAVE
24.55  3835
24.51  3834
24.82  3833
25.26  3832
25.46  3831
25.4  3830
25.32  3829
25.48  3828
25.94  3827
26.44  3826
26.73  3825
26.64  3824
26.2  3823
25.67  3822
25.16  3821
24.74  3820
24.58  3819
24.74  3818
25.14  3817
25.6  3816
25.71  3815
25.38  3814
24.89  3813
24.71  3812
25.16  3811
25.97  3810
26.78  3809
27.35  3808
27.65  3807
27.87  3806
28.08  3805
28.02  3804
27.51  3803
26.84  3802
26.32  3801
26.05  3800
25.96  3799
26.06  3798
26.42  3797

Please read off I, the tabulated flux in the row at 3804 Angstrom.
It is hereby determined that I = 28.02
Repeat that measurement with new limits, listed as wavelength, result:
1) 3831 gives 25.46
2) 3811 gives 25.16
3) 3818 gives 24.74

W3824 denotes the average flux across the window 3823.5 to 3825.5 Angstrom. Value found 26.7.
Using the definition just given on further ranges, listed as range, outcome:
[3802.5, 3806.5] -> 27.9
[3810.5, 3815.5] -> 25.2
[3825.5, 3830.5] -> 25.7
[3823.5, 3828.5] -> 26.2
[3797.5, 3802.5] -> 26.2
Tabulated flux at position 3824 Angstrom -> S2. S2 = 26.64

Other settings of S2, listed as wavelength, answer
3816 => 25.6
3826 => 26.44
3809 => 26.78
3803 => 27.51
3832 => 25.26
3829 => 25.32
